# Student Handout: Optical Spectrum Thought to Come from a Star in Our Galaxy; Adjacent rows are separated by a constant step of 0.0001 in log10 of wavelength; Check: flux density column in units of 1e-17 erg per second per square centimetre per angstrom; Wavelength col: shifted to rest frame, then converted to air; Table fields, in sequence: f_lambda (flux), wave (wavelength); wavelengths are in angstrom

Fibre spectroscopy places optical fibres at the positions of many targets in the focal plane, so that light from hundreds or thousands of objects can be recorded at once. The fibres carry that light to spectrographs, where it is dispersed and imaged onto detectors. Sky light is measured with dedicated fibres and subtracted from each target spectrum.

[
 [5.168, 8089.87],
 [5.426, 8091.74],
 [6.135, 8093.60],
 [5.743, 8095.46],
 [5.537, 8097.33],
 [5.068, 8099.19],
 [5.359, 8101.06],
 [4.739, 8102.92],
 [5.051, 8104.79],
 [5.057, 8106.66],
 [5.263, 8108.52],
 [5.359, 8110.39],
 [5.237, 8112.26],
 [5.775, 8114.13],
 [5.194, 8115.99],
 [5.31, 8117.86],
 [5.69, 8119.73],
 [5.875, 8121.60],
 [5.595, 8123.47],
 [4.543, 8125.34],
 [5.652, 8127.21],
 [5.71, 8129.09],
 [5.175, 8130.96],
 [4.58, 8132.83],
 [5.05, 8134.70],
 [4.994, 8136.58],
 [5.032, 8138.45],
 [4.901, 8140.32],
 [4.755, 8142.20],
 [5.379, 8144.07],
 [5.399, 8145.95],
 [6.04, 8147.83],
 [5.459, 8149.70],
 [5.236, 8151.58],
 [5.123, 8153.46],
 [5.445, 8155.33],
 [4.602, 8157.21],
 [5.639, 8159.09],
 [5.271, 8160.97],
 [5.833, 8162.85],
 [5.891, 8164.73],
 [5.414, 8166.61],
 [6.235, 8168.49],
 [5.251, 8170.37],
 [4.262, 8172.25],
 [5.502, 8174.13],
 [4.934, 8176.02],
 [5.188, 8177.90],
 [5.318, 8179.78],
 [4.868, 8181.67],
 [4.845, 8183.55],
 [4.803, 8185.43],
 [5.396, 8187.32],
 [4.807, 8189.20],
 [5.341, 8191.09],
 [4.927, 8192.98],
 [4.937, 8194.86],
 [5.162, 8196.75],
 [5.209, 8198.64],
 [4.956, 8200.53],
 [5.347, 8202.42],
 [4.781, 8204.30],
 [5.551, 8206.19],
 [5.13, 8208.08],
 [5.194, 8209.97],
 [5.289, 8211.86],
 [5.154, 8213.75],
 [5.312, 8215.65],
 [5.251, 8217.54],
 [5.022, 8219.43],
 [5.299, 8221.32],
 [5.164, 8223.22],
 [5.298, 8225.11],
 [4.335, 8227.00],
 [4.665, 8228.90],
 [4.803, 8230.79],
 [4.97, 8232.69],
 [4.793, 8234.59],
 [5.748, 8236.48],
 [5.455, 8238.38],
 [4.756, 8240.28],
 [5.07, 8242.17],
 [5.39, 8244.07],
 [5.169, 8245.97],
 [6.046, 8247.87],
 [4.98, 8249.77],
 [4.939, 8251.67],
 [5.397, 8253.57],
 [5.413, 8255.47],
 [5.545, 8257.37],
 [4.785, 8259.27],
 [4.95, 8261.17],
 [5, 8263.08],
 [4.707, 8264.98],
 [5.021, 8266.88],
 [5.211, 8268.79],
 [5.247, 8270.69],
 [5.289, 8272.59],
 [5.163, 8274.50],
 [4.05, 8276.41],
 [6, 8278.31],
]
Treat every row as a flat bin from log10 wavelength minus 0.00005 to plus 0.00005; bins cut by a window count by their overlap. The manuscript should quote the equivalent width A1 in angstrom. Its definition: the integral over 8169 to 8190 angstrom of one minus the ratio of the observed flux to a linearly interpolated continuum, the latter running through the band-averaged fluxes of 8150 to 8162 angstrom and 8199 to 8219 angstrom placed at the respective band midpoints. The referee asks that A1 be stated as 0.7 angstrom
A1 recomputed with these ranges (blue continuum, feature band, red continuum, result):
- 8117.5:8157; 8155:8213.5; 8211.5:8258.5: 0.2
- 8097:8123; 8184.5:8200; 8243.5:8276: 0.5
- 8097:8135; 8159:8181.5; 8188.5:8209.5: -0.9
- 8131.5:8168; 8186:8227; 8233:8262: 0.8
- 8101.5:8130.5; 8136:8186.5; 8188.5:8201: -0.7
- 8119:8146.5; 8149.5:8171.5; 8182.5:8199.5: -1.3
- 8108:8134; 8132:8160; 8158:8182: 0.9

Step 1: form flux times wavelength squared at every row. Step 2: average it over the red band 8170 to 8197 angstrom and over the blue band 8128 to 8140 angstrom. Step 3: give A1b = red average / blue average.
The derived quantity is 1.0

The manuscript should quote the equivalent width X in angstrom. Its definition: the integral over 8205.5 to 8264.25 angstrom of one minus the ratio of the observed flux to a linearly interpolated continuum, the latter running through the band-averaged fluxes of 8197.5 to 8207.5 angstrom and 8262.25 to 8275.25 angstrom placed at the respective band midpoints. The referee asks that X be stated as -0.3 angstrom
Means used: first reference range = 5.17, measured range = 5.15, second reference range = 5.09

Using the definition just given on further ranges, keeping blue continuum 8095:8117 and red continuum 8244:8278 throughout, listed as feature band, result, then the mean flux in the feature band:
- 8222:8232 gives 0.6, 4.87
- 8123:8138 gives 0.3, 5.14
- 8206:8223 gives -0.2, 5.23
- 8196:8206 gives 0.1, 5.13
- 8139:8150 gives -0.1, 5.3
